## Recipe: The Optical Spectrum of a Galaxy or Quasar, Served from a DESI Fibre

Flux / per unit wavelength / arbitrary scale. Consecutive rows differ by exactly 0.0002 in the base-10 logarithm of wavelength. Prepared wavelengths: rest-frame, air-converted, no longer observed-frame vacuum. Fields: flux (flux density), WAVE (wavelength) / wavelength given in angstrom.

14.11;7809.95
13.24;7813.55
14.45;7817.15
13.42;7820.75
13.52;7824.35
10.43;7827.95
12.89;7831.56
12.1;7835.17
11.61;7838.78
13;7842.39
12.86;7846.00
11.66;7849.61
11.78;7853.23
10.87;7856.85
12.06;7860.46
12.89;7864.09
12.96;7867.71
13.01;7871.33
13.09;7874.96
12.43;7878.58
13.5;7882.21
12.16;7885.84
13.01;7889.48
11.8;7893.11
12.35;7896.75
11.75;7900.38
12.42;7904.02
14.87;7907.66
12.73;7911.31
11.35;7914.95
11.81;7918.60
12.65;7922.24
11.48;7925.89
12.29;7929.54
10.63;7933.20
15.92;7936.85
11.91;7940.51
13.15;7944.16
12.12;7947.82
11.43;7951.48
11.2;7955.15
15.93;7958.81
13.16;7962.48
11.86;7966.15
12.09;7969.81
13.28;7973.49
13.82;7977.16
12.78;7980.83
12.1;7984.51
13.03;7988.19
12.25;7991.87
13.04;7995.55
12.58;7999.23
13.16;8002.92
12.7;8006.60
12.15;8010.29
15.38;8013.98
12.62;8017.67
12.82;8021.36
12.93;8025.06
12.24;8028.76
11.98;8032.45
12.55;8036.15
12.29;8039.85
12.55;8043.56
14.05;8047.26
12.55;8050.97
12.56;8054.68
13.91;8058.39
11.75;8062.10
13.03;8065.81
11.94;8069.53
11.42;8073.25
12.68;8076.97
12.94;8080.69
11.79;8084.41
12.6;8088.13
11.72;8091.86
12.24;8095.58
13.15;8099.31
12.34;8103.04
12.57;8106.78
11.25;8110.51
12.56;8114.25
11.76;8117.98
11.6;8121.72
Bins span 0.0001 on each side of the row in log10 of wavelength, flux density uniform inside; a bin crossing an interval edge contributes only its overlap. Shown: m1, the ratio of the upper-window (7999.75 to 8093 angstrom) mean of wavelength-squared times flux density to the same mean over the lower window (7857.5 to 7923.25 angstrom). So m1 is 1.05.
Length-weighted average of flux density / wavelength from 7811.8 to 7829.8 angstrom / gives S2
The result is 13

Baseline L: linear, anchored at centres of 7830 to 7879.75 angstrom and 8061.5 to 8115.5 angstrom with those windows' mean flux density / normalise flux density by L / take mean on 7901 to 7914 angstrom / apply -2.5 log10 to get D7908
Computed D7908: -0.06 mag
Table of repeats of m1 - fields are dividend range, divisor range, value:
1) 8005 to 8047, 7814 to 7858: 1.08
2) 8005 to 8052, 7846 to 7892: 1.07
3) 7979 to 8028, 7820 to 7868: 1.09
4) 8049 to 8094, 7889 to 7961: 1.03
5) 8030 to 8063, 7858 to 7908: 1.05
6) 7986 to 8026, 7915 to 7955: 1.08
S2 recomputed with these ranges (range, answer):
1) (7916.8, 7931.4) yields 12.1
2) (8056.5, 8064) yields 12.8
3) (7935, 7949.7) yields 13.3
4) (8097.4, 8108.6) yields 12.7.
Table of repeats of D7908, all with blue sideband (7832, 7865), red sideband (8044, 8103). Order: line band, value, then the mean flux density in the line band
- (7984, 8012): -0.02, 12.7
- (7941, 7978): -0.04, 12.7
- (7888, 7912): -0.04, 12.7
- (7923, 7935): 0.06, 11.6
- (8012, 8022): -0.10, 13.7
